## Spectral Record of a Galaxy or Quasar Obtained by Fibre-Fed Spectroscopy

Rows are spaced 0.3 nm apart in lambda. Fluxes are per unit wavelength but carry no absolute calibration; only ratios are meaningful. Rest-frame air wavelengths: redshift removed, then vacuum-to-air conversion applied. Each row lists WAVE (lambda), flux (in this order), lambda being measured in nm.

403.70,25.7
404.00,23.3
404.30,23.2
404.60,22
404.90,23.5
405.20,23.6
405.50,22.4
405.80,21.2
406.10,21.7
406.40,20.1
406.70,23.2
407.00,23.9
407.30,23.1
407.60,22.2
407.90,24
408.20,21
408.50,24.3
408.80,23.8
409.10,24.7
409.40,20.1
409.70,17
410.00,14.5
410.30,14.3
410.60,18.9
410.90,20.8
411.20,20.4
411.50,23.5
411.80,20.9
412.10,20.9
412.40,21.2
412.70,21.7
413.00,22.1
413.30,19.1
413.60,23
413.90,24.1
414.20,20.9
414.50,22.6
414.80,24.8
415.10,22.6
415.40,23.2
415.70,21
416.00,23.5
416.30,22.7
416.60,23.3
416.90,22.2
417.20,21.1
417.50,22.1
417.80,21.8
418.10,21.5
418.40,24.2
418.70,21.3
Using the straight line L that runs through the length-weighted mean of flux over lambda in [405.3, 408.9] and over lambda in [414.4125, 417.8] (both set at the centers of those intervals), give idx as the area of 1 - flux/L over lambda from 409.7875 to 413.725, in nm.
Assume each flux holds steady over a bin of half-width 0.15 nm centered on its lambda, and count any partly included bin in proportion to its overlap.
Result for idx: 0.45 nm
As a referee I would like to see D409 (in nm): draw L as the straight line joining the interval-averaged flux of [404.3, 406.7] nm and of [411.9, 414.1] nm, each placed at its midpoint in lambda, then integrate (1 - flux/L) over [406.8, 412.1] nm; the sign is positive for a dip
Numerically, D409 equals 0.218 nm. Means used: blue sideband 22.2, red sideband 21.7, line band 21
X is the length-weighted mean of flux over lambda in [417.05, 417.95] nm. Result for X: 21.7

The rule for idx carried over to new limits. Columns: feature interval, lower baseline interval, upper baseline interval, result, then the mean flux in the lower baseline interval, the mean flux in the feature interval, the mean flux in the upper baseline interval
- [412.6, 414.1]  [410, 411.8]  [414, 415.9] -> -0.049 nm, 19.3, 22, 22.6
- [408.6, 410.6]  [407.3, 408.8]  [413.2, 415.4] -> 0.324 nm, 23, 19.2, 22.6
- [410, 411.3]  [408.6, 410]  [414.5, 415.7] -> 0.199 nm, 20.8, 18.1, 23.1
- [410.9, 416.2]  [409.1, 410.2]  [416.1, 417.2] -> -0.388 nm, 18.1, 22.1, 22.5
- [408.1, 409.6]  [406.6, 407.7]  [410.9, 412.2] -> -0.013 nm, 23.1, 22.6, 21.4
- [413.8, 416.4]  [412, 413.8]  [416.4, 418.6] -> -0.114 nm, 21.4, 22.8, 22.3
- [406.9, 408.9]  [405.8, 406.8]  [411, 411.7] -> -0.143 nm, 21.5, 23.2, 21.8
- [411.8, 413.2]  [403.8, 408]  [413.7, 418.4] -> 0.079 nm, 22.7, 21.3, 22.6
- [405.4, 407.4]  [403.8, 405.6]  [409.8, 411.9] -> -0.025 nm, 23.1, 22.2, 18.9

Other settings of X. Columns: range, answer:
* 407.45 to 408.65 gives 22.9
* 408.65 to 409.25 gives 24.3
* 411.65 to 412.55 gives 21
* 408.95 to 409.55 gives 22.4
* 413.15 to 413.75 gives 21.1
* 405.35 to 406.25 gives 21.8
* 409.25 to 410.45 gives 16.5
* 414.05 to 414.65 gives 21.8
